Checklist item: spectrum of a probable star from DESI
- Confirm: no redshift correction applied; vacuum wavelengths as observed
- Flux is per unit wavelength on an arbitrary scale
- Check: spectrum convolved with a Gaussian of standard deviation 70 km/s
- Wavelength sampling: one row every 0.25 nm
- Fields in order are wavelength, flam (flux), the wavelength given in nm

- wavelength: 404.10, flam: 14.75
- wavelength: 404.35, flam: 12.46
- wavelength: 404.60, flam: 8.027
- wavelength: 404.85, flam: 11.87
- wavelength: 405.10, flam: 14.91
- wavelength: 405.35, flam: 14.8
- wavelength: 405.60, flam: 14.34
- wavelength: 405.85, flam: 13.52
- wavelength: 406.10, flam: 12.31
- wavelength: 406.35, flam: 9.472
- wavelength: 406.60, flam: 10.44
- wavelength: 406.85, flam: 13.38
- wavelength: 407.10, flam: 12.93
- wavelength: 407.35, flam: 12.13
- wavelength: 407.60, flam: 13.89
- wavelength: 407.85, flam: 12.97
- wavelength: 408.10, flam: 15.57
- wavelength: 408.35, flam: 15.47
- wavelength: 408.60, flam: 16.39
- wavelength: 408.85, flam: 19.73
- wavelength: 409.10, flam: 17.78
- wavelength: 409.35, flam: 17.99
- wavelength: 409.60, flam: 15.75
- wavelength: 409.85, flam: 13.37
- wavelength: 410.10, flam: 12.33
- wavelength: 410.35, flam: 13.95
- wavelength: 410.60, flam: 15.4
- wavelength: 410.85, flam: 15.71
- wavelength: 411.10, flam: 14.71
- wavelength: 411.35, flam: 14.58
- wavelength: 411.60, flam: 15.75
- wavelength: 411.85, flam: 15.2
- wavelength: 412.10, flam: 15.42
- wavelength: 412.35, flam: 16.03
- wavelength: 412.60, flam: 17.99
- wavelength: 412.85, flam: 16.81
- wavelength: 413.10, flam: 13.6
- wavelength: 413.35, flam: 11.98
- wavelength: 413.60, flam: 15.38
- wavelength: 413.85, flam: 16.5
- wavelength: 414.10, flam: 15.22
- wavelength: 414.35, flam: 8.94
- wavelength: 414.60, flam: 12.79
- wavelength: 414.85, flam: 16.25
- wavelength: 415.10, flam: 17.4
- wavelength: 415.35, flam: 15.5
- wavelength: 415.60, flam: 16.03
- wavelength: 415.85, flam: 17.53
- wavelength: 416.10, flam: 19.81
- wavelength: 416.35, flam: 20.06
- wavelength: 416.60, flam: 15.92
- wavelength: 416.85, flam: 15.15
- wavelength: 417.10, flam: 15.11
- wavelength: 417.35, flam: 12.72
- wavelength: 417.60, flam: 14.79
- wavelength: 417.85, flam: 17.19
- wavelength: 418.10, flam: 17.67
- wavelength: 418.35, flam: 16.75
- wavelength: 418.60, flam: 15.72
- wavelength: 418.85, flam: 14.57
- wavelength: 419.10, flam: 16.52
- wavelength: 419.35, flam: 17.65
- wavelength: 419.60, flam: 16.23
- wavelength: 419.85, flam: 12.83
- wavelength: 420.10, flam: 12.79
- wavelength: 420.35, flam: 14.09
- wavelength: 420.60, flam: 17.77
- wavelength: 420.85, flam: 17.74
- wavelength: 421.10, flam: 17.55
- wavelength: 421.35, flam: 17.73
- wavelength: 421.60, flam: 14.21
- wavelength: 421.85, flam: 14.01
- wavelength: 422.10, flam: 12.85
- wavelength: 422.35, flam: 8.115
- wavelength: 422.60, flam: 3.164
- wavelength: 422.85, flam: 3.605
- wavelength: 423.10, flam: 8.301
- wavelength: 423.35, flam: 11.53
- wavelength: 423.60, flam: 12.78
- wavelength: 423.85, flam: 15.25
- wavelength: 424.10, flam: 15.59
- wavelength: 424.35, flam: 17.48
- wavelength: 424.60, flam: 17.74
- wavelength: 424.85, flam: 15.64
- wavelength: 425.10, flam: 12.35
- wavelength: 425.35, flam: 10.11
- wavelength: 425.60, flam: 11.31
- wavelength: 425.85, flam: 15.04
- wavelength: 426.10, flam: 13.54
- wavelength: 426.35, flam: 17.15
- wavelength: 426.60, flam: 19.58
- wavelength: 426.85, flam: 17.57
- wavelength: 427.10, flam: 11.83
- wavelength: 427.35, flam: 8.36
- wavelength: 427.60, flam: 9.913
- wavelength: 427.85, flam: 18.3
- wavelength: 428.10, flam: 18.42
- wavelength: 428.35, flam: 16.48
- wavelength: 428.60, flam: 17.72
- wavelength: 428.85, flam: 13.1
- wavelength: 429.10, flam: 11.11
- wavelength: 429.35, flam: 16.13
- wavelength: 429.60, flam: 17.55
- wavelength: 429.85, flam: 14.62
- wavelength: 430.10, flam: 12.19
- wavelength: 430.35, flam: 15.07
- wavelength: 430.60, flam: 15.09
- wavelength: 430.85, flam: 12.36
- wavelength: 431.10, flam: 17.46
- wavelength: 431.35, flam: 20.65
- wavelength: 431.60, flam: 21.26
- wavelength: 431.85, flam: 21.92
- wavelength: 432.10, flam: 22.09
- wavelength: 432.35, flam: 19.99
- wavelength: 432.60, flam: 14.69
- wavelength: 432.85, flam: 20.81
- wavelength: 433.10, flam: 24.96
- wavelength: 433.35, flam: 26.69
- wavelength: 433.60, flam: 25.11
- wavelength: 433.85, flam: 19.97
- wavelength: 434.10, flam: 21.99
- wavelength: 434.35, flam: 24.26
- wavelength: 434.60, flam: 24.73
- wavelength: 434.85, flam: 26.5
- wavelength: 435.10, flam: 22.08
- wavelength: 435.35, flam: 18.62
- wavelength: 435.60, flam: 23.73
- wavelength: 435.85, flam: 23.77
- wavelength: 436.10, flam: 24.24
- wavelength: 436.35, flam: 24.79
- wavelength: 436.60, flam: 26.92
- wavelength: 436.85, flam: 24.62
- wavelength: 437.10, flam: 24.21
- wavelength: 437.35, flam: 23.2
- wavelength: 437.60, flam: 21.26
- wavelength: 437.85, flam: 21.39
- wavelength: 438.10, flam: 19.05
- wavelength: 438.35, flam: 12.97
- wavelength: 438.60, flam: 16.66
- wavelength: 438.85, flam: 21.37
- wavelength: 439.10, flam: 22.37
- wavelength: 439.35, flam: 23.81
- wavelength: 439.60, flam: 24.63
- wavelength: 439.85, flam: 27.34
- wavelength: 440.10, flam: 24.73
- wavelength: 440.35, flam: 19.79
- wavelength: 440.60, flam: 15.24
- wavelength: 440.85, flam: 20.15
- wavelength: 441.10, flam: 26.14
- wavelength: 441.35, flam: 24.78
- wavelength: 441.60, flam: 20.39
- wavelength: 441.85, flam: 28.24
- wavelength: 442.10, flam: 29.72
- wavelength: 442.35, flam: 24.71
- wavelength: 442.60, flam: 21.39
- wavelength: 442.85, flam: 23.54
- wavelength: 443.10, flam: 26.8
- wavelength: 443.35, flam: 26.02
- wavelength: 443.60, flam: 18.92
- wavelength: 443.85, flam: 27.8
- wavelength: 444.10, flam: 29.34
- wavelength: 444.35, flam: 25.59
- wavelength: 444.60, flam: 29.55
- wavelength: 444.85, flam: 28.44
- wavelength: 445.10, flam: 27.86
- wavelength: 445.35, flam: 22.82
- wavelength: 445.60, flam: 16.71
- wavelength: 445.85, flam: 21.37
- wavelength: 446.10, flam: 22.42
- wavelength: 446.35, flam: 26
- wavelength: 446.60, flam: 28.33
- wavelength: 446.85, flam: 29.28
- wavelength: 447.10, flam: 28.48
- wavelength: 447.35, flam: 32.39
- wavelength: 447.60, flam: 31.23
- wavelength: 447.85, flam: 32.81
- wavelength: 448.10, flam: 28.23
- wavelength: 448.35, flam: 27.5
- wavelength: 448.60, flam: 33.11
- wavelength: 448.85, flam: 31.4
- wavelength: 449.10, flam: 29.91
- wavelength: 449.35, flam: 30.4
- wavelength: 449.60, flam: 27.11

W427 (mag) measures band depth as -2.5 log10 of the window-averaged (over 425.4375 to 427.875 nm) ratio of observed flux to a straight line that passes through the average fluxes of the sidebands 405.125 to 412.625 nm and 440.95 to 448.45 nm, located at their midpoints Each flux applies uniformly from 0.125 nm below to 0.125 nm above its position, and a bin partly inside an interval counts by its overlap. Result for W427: 0.40 mag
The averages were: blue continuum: 14.6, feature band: 14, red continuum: 26.2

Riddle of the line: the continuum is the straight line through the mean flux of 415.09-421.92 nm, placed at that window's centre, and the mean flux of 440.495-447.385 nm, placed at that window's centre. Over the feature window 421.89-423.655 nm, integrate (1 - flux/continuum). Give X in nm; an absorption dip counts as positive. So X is 0.89 nm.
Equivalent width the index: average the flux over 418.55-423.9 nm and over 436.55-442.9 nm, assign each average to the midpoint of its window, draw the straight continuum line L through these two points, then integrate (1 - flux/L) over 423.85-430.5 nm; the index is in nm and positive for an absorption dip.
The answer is 0.61 nm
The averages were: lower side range 13.4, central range 14.8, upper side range 22.6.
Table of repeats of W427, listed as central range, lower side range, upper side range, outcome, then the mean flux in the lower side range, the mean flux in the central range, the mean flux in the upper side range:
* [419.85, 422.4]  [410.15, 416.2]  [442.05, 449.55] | 0.22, 15.3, 14.8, 27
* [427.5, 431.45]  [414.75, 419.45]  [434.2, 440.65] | 0.29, 16.4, 15.4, 22.5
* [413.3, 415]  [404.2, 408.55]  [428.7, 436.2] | 0.07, 12.9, 14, 19.7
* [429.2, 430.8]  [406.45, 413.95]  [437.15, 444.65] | 0.33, 14.9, 14.9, 23.2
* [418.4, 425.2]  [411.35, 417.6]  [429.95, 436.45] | 0.26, 15.5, 13.9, 20.9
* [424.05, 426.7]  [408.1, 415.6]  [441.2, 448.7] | 0.31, 15.3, 15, 26.4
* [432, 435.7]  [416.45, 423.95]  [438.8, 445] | -0.09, 14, 22.4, 24.5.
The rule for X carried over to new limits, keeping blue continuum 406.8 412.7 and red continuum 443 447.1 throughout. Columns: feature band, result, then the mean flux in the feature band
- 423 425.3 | 0.64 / 14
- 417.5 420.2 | 0.32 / 15.7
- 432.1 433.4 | 0.04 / 21.2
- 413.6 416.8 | 0.16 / 16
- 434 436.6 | -0.11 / 23.7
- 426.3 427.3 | 0.21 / 15.9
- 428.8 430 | 0.37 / 14.5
